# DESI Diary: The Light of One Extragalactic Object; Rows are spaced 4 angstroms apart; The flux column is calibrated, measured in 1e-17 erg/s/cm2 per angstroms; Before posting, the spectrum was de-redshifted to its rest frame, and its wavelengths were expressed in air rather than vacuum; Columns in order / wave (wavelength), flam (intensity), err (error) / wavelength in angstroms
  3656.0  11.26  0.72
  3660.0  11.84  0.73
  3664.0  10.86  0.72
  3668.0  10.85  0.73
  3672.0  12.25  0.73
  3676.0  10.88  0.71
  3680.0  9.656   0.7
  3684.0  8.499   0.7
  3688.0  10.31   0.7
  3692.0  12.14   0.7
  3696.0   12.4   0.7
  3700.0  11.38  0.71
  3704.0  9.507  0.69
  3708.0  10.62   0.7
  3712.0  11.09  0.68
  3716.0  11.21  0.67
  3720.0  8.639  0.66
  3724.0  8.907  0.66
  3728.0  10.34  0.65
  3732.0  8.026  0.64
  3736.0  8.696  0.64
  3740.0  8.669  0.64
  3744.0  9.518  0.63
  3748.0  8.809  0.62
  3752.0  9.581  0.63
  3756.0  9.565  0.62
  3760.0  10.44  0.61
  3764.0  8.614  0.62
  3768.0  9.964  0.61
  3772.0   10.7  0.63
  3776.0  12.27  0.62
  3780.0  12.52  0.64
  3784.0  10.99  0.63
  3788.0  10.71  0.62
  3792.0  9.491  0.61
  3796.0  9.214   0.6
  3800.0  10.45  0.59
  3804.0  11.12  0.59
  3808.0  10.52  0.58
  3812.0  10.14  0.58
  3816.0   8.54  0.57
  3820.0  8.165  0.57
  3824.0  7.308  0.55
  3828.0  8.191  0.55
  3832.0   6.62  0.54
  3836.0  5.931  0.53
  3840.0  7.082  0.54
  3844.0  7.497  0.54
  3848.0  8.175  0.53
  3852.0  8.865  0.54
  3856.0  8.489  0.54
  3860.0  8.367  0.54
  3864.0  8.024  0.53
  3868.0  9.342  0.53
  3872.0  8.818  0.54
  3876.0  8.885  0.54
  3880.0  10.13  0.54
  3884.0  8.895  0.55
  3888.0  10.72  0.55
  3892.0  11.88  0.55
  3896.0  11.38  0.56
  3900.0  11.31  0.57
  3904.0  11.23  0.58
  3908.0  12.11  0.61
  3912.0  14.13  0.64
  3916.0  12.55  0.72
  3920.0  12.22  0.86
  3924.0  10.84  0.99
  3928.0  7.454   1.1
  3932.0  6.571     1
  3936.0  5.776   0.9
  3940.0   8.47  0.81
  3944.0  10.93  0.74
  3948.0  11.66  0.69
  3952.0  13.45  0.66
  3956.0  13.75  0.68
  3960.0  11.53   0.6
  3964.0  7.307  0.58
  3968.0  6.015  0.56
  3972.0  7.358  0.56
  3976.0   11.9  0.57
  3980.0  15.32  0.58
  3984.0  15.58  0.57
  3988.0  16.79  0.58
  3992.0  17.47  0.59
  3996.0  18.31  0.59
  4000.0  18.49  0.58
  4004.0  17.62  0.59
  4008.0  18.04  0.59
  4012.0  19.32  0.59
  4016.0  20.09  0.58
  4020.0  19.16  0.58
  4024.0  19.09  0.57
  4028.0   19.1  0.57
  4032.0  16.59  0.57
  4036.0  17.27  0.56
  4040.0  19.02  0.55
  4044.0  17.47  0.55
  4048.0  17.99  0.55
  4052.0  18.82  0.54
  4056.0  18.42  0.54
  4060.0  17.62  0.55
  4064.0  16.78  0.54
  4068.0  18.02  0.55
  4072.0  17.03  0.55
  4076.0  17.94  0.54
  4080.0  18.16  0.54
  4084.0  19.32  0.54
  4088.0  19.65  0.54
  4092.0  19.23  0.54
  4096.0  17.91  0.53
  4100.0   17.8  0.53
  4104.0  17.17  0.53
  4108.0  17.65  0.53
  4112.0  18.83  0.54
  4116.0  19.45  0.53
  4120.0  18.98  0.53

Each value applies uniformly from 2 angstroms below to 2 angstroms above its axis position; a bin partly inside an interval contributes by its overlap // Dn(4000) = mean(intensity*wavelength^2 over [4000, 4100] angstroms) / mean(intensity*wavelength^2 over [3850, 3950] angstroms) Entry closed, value 1.98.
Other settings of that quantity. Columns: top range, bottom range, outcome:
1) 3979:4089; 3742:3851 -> 2.18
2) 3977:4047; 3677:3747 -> 2.09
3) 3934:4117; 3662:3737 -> 1.85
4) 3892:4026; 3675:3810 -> 1.45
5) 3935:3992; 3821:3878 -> 1.52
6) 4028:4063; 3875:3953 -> 1.82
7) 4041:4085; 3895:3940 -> 1.86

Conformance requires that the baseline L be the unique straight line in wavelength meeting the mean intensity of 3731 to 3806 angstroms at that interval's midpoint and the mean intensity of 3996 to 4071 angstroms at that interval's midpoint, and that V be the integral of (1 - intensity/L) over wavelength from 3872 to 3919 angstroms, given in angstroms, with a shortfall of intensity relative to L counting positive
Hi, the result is 9.6 angstroms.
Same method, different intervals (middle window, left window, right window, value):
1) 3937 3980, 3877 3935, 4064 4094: 8.7 angstroms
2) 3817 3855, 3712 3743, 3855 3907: 8.3 angstroms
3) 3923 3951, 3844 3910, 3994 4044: 9.5 angstroms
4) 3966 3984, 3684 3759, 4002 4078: 6.3 angstroms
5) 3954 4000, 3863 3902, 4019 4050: 6.4 angstroms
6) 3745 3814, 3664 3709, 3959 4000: 7.3 angstroms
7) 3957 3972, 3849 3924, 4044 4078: 5.6 angstroms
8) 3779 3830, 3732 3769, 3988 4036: 6.0 angstroms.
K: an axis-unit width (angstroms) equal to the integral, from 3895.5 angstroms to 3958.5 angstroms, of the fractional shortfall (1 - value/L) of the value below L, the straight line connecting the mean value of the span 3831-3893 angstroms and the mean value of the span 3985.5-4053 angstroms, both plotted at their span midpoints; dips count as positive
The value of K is 8.0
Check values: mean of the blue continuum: 8.59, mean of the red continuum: 18.2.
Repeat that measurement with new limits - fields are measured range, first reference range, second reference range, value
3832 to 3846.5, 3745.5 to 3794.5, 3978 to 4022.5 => 6.6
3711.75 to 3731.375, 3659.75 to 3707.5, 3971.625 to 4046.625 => 3.0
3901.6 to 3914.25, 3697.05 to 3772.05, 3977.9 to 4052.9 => 2.0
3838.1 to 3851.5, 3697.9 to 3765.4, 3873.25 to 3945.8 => 3.1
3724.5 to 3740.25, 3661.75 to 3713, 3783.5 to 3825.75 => 2.1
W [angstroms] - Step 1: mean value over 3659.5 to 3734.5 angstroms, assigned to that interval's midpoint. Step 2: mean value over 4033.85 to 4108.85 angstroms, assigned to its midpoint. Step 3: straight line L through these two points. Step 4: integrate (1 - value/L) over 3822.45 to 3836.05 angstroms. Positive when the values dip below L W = 6.2 angstroms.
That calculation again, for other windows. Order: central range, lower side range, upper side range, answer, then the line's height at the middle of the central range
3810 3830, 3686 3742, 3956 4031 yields 6.0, 12.1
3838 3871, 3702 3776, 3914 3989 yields 6.5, 10.3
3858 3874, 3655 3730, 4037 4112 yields 6.2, 14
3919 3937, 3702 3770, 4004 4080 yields 7.7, 15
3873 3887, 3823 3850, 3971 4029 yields 0.7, 9.86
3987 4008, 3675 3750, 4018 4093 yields -1.2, 16.8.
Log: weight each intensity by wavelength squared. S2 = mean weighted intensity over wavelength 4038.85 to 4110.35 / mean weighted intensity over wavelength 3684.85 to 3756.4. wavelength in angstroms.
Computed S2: 2.2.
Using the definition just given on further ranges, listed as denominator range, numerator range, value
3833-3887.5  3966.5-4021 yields 2.03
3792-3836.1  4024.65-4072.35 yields 2.27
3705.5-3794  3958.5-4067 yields 1.87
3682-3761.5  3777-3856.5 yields 0.96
